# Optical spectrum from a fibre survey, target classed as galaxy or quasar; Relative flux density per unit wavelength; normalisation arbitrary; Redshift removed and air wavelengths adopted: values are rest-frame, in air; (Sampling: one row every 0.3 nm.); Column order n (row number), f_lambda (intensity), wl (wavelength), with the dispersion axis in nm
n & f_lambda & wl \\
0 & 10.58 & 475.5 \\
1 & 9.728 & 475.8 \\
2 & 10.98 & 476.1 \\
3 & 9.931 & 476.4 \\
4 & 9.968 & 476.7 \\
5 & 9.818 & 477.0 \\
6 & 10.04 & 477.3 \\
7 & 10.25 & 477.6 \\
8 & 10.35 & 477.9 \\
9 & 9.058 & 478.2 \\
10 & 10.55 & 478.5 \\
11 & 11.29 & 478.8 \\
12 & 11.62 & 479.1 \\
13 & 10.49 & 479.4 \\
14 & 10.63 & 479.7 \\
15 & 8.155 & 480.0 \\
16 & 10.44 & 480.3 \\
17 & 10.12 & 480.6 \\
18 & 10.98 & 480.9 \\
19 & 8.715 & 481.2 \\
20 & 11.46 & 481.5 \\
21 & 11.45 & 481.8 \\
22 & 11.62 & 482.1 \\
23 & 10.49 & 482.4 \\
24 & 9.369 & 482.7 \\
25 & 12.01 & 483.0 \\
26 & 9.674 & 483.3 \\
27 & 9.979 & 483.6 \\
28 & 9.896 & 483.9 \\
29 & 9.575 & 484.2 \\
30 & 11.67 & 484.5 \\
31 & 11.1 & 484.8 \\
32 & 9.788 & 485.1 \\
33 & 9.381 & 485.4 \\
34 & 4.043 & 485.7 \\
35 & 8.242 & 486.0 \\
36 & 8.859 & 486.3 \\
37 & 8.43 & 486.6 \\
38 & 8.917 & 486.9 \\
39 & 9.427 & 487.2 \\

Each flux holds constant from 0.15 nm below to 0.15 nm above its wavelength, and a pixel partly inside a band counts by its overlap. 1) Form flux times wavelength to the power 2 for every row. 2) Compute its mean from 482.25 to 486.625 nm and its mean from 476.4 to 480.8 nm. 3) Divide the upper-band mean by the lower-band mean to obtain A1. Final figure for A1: 0.96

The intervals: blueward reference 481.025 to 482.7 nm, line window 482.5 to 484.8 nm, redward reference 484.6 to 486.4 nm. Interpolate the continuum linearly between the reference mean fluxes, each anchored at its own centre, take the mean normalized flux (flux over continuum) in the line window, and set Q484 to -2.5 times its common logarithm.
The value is -0.08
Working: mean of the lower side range 10.6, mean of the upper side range 8.65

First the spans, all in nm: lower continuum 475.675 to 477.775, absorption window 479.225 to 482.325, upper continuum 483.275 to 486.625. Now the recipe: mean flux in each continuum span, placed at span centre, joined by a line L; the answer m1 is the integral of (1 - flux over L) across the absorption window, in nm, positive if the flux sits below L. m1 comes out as -0.239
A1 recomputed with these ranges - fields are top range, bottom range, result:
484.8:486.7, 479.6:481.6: 0.85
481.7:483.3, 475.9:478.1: 1.09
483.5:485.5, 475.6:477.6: 1.05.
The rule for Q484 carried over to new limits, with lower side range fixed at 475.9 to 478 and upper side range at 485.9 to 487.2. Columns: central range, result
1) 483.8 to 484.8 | -0.16 mag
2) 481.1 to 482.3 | -0.15 mag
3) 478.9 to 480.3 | -0.05 mag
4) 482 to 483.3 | -0.15 mag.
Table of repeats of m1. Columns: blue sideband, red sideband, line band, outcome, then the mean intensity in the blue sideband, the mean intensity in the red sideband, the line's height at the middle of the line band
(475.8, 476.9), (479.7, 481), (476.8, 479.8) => -0.09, 10.2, 9.96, 10.1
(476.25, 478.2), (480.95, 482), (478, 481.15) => 0.02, 9.98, 10.6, 10.3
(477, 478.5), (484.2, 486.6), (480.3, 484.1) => -0.42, 9.98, 9.01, 9.41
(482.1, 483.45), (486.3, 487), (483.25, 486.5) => 0.10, 10.5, 8.7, 9.53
